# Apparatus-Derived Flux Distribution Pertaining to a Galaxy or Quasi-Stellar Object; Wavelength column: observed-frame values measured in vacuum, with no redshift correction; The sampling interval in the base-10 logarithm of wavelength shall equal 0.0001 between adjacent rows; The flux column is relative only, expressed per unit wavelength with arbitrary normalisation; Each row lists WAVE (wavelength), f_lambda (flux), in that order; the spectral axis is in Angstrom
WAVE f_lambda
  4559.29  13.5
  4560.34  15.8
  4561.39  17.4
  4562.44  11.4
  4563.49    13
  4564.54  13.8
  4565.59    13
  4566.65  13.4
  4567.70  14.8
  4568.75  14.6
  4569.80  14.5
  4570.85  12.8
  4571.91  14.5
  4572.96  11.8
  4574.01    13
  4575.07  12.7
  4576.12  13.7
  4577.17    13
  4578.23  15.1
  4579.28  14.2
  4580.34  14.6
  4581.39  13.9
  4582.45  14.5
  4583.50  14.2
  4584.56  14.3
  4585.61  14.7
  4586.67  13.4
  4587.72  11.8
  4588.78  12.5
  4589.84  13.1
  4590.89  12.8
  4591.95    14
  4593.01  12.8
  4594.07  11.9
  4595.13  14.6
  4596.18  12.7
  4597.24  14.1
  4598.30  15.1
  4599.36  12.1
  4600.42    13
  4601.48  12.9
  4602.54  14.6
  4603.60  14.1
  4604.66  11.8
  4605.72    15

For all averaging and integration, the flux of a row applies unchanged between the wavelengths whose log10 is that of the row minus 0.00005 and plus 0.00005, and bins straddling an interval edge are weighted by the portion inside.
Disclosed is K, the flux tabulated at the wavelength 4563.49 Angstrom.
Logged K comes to 13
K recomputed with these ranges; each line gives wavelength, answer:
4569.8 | 14.5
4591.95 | 14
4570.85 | 12.8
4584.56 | 14.3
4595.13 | 14.6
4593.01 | 12.8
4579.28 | 14.2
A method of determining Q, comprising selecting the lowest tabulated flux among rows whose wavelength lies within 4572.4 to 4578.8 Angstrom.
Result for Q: 11.8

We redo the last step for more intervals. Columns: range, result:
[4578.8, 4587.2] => 13.4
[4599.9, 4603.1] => 12.9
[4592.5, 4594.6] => 11.9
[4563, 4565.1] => 13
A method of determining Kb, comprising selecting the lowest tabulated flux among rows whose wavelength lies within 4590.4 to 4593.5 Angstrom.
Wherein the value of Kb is 12.8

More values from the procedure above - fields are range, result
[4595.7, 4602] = 12.1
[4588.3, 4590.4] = 12.5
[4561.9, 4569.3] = 11.4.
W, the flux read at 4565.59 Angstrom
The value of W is 13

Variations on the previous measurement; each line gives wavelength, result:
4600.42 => 13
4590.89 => 12.8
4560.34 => 15.8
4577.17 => 13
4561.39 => 17.4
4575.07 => 12.7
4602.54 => 14.6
